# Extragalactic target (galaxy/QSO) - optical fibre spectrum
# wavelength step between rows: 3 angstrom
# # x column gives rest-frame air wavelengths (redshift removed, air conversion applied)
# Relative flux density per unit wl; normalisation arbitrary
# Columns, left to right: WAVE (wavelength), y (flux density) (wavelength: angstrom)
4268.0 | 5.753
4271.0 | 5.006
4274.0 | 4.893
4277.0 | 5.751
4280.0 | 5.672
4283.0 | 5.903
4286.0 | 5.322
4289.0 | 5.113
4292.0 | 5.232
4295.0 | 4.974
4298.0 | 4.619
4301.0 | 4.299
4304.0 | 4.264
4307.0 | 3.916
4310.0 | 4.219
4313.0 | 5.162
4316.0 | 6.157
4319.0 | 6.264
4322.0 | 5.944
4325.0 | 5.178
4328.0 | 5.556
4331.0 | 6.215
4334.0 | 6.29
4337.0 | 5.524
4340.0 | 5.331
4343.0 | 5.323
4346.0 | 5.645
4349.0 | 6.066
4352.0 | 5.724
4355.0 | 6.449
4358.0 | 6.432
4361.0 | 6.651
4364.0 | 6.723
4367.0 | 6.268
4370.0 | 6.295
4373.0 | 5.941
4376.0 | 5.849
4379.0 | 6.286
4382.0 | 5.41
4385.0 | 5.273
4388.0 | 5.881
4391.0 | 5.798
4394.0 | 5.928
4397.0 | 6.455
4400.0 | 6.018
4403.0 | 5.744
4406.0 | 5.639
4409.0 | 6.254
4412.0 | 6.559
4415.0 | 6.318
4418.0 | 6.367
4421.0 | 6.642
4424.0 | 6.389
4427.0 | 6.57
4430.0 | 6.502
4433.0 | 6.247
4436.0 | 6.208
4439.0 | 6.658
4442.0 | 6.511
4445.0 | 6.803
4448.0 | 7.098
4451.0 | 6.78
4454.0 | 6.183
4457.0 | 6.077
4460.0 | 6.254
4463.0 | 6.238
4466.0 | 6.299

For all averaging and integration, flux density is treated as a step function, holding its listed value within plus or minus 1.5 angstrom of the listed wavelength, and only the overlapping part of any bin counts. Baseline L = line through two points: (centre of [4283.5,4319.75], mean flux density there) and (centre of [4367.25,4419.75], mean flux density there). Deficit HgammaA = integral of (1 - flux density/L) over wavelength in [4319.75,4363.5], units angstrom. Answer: -3.93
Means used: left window 4.96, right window 6.01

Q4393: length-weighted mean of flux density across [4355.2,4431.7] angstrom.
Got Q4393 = 6.17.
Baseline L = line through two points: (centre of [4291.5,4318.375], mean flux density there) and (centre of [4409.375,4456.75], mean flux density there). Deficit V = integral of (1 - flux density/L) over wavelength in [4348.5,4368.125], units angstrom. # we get -3.0 angstrom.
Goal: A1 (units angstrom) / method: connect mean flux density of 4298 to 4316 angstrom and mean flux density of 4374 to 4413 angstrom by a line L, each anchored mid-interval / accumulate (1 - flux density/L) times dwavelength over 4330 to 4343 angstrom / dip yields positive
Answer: -2.0 angstrom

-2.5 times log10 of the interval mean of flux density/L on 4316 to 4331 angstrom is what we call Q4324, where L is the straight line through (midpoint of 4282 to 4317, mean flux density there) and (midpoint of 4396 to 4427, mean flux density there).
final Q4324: -0.13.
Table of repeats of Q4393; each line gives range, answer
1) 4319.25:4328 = 5.66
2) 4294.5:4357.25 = 5.41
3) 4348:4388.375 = 6.1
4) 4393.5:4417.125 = 6.13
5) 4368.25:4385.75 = 5.87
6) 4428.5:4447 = 6.5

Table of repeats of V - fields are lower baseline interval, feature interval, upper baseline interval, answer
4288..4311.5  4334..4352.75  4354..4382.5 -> -0.04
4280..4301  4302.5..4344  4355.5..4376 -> 2.24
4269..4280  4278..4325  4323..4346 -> 2.66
